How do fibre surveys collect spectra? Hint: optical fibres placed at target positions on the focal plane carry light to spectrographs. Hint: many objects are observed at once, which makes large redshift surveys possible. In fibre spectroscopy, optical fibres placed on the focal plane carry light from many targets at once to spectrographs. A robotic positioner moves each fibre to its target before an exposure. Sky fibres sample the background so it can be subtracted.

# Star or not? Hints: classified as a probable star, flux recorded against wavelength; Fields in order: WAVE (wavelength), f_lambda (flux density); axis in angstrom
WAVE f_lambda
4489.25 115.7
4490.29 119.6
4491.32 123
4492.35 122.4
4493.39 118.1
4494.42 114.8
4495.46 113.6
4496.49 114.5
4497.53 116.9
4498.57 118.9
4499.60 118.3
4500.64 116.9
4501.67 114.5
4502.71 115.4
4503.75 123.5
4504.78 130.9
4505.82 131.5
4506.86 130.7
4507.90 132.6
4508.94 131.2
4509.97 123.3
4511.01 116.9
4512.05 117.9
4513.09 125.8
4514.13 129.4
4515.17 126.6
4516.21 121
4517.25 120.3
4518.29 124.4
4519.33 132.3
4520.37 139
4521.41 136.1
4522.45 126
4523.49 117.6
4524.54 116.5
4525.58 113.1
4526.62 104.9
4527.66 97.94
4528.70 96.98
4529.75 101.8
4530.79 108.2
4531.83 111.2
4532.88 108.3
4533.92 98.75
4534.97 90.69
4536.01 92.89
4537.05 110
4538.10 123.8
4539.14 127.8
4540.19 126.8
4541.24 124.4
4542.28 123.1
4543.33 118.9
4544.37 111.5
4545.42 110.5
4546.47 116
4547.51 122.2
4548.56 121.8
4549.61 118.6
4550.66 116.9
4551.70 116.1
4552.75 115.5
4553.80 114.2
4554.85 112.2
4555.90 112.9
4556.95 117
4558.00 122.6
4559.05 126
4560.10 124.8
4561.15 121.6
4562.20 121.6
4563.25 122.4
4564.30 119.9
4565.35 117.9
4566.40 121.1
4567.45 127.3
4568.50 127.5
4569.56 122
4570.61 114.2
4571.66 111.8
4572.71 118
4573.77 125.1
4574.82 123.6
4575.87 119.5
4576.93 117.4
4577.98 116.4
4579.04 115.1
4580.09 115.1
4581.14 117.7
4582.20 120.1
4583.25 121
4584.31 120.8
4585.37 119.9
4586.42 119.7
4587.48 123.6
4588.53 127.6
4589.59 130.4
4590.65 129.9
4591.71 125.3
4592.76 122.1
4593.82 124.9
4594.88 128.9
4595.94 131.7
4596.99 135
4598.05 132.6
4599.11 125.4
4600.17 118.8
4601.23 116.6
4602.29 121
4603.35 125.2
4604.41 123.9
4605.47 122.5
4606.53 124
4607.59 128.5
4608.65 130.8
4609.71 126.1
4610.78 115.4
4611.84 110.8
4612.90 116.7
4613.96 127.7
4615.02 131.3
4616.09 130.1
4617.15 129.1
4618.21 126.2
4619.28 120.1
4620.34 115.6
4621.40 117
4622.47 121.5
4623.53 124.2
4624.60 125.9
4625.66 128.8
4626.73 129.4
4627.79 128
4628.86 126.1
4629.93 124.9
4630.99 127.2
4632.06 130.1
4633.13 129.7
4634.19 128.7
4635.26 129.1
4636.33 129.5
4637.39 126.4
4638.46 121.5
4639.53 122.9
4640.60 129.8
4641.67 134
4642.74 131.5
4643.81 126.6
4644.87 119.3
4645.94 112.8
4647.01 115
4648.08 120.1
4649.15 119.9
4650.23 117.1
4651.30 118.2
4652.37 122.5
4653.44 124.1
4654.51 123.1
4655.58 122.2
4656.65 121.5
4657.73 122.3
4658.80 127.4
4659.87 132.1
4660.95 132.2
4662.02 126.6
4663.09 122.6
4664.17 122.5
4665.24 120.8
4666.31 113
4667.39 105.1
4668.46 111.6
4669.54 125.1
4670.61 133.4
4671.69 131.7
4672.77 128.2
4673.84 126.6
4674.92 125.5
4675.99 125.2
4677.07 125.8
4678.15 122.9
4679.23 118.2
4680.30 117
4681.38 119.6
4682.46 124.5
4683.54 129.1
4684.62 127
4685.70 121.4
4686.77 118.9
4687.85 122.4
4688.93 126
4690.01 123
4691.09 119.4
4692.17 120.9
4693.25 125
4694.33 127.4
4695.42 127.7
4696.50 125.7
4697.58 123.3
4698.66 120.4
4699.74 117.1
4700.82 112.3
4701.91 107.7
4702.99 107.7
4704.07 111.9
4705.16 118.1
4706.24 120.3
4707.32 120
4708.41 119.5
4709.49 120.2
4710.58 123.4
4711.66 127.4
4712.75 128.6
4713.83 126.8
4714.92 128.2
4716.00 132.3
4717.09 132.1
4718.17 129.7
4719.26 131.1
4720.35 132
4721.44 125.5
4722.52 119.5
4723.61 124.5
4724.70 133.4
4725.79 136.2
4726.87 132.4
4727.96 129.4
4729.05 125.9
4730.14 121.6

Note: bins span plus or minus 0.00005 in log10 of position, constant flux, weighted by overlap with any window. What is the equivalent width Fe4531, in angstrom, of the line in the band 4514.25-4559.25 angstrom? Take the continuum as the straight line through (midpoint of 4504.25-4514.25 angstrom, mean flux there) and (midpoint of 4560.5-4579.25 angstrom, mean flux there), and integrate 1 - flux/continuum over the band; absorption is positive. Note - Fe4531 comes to 2.8 angstrom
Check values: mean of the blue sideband 127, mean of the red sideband 120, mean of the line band 116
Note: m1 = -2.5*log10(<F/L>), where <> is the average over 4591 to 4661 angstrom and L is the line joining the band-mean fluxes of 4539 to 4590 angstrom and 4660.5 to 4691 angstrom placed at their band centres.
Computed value -0.03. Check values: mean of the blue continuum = 120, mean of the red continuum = 123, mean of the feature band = 125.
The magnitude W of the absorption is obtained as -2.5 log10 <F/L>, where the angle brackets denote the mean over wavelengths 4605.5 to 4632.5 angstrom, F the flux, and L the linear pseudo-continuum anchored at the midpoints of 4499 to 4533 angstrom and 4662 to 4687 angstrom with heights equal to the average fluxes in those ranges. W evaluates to -0.02 mag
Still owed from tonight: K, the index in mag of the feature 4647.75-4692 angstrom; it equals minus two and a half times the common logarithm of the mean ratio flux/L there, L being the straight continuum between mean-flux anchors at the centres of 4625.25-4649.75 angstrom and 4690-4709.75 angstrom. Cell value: 0.00 mag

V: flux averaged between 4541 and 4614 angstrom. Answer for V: 121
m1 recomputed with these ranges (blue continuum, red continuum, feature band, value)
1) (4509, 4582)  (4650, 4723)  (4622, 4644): -0.06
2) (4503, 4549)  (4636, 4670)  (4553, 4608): -0.02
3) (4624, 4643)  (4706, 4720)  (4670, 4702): 0.03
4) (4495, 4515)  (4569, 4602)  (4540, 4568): 0.03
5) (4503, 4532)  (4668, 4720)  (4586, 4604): -0.03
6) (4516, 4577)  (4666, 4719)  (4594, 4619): -0.05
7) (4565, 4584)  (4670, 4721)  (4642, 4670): 0.01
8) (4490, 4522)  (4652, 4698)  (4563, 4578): 0.03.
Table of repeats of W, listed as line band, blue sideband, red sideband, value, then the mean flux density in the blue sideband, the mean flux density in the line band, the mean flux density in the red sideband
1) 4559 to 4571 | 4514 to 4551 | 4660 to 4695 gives -0.04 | 116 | 122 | 123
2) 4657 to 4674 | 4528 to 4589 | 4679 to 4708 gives -0.04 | 117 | 124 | 120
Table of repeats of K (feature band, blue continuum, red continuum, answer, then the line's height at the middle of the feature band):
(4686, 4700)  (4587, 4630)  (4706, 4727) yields 0.03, 127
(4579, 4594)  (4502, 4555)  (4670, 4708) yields -0.03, 120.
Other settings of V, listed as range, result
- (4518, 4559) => 115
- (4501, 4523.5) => 126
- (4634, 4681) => 123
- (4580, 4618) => 124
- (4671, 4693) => 124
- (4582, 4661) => 125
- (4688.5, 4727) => 124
